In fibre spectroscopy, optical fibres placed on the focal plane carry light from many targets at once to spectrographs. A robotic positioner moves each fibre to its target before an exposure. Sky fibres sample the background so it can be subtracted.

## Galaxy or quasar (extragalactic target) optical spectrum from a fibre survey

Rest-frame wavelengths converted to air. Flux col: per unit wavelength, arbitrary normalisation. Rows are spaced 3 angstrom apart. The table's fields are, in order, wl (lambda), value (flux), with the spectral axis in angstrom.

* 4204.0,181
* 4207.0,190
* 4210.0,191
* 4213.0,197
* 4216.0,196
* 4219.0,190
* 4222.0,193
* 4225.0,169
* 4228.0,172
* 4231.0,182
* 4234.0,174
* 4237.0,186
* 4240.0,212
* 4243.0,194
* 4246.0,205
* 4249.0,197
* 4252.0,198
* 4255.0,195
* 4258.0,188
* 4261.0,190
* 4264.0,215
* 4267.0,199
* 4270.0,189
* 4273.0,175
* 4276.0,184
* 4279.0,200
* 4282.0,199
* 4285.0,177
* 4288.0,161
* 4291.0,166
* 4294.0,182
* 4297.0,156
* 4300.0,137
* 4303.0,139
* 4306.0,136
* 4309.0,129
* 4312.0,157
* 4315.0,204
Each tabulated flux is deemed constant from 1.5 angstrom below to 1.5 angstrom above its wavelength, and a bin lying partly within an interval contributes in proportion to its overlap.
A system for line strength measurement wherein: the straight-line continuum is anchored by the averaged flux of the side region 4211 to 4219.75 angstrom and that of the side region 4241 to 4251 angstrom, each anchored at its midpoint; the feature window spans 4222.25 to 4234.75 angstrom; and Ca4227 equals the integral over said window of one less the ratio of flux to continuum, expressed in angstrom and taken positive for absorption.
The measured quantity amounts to 1.3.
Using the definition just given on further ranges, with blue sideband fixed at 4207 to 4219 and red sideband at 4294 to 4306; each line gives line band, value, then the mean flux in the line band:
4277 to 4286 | -2.0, 192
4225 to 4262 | -2.7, 190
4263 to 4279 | -2.9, 192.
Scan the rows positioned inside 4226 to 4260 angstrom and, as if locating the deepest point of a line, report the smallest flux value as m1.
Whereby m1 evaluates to 172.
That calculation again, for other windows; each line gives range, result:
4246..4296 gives 161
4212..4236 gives 169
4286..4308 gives 136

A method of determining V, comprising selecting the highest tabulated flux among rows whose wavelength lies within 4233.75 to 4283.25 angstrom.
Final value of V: 215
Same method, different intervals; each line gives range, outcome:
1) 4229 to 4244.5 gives 212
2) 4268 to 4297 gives 200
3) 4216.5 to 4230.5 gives 193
